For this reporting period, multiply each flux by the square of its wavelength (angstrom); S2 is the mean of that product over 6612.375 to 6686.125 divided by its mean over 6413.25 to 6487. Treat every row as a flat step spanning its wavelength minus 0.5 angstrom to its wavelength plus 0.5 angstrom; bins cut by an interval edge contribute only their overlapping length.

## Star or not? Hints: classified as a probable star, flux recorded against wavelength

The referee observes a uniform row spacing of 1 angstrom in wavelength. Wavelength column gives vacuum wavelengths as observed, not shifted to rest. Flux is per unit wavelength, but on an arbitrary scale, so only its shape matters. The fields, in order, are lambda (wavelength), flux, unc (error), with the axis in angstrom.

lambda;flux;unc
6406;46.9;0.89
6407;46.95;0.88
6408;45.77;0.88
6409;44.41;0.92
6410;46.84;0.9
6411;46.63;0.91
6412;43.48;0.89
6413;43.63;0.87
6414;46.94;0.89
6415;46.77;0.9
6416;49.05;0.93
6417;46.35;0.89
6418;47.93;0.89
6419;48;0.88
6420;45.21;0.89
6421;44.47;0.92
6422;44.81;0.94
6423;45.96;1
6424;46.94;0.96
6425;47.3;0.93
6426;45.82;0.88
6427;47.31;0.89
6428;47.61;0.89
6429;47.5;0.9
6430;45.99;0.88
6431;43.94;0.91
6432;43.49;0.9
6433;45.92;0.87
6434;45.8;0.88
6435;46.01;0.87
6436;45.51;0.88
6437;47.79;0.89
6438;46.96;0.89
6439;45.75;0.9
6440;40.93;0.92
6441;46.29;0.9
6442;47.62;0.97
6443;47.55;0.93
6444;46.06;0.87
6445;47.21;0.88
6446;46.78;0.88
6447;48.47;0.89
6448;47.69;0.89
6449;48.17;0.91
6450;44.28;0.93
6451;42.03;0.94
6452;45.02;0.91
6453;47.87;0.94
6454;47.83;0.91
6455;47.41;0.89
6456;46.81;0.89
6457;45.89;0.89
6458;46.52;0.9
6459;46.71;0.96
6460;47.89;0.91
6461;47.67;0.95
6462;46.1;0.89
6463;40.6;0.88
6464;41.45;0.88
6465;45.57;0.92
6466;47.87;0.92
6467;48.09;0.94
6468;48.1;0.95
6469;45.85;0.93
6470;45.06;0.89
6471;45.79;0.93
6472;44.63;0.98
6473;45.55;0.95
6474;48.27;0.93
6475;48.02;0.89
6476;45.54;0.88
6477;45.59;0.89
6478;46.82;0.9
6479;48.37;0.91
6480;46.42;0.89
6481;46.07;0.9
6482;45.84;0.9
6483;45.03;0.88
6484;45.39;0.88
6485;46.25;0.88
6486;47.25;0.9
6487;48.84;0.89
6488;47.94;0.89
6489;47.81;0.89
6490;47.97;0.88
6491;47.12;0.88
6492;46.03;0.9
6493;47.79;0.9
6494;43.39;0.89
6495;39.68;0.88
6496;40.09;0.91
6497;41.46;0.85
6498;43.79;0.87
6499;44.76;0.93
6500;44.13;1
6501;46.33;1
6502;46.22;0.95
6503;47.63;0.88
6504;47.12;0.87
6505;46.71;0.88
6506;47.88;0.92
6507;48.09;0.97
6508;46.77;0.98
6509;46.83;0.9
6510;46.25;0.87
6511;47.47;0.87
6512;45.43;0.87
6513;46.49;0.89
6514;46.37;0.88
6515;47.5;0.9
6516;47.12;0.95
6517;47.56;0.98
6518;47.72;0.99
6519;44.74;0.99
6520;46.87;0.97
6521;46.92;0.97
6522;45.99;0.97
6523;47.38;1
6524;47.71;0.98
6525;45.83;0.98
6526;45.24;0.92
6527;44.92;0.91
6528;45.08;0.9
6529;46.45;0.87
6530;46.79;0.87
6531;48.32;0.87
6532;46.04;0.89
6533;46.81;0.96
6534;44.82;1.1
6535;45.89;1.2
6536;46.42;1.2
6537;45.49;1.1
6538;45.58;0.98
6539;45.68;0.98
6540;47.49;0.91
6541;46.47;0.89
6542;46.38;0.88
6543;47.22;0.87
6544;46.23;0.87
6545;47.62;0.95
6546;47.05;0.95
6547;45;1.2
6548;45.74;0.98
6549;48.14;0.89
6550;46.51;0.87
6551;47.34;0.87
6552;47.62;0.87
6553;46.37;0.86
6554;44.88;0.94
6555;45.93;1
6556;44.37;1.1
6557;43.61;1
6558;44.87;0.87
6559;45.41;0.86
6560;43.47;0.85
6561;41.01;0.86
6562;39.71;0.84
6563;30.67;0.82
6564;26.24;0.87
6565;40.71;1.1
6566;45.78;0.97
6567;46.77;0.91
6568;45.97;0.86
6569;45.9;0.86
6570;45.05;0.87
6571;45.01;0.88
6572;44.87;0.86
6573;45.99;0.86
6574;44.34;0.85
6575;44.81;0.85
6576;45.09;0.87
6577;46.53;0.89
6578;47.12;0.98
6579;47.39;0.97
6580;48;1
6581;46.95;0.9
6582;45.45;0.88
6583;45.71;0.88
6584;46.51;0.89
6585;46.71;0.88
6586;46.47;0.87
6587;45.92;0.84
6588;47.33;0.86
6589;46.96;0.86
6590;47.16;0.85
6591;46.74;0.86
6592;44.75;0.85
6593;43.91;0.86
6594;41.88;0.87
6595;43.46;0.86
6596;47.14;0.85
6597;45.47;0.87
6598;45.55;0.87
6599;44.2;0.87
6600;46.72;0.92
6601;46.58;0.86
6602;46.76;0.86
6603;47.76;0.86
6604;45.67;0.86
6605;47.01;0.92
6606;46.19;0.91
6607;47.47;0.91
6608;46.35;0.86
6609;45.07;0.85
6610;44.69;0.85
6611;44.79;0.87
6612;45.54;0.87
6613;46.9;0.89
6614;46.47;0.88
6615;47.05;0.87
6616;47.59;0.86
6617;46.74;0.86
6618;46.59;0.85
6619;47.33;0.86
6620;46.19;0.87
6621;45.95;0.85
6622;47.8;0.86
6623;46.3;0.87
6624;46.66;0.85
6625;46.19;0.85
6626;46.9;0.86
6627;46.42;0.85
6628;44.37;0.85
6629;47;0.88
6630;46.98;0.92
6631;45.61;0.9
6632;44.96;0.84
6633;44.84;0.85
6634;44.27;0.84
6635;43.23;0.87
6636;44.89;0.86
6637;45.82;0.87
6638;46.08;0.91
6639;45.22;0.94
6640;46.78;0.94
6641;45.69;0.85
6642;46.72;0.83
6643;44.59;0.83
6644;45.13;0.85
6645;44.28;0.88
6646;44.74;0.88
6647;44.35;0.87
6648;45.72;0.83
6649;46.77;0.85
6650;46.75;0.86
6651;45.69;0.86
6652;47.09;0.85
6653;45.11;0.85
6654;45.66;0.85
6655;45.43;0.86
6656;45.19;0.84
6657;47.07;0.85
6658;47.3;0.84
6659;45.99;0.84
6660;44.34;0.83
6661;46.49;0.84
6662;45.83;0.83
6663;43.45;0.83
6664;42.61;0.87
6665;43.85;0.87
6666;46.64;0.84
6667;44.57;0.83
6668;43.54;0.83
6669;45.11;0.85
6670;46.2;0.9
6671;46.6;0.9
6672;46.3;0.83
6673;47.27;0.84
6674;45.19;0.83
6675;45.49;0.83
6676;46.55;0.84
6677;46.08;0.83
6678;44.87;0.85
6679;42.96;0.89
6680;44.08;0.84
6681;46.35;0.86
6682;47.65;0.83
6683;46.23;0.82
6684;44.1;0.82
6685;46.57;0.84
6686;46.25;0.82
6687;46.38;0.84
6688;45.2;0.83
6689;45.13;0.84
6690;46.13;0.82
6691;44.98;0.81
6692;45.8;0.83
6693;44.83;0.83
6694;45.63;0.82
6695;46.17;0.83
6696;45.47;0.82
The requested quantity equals 1.05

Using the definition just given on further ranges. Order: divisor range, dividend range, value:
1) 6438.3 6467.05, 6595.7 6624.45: 1.05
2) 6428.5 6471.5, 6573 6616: 1.04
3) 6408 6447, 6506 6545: 1.04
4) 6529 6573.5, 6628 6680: 1.05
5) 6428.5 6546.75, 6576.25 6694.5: 1.04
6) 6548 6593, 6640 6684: 1.04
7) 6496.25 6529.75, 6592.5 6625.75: 1.03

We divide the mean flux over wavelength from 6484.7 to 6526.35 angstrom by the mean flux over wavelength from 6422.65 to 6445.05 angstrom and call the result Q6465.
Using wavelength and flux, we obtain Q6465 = 1.0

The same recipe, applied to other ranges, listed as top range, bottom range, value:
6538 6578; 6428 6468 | 0.97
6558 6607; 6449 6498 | 0.98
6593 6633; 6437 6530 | 1.00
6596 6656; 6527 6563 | 1.01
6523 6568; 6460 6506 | 0.98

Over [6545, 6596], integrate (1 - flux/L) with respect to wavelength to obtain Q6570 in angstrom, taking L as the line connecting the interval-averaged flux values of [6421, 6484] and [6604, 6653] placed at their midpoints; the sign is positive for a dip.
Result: 1.3 angstrom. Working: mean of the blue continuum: 46.2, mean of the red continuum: 45.9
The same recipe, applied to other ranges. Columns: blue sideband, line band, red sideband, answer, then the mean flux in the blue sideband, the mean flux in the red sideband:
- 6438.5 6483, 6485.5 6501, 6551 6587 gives 0.1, 46.2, 44.4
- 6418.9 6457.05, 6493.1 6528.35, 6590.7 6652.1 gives 0.2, 46.2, 45.8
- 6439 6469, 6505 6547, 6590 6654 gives -0.4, 46.2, 45.8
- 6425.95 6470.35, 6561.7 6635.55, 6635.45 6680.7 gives 0.5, 46.2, 45.5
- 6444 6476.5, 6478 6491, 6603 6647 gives -0.2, 46.3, 45.9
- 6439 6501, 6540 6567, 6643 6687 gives 1.0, 46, 45.5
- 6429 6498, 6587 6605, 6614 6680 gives 0.0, 46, 45.7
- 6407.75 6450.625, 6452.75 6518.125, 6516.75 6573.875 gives -0.7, 46.2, 45.2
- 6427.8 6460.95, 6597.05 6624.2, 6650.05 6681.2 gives -0.4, 46.3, 45.5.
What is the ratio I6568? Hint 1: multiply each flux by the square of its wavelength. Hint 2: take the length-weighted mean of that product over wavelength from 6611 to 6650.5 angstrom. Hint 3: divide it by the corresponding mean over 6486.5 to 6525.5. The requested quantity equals 1.03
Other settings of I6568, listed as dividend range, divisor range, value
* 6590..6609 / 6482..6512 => 1.03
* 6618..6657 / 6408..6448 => 1.06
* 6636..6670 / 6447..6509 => 1.04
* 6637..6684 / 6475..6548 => 1.03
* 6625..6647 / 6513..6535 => 1.01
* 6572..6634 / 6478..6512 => 1.04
